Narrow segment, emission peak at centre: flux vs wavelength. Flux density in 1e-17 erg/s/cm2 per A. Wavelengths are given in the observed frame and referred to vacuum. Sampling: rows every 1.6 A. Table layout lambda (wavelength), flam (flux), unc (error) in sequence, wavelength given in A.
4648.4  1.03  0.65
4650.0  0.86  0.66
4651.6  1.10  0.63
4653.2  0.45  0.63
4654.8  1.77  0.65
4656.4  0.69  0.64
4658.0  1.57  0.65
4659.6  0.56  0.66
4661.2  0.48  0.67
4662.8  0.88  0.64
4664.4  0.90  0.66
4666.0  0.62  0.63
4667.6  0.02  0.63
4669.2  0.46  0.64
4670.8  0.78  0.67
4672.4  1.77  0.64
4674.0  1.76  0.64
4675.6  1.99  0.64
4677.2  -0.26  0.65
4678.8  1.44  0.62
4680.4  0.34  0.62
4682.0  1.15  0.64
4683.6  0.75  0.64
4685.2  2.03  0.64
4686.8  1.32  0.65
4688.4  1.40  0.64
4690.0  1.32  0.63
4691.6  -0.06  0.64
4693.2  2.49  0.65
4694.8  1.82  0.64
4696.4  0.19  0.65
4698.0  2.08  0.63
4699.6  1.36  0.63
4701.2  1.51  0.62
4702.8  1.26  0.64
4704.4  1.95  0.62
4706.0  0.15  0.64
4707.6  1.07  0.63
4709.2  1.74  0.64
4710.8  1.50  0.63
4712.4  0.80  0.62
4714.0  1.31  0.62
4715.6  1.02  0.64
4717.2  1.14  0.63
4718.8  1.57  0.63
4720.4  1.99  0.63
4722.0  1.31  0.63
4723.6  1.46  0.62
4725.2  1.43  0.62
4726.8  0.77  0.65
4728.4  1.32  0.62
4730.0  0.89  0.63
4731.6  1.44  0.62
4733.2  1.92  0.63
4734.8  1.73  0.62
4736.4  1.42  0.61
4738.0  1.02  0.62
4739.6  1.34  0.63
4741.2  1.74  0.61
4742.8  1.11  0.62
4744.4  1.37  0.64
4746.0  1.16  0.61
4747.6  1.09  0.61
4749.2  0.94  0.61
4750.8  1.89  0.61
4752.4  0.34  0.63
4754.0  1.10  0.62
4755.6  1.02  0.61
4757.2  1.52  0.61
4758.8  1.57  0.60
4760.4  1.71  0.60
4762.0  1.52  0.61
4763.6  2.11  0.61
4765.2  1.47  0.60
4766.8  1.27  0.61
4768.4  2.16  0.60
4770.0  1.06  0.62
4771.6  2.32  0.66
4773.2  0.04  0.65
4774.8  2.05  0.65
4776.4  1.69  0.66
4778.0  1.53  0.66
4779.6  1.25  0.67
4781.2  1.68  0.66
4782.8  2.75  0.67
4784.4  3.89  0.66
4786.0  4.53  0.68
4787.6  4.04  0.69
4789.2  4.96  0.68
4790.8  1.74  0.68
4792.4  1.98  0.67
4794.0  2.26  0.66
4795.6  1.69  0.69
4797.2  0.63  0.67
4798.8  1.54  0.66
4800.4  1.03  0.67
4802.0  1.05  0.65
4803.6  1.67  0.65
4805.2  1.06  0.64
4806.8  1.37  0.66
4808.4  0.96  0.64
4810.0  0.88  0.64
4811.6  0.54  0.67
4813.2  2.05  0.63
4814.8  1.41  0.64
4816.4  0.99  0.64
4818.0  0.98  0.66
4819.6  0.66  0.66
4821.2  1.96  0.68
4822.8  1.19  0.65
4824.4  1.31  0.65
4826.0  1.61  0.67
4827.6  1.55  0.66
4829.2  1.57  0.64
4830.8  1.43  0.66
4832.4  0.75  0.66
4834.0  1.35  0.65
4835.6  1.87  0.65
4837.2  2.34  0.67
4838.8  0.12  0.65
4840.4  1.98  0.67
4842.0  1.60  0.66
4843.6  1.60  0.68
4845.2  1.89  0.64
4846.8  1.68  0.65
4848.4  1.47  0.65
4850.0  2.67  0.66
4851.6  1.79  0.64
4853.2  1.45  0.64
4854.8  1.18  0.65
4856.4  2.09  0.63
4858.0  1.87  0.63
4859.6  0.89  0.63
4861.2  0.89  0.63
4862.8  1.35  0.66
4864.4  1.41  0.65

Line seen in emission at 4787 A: [O II]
